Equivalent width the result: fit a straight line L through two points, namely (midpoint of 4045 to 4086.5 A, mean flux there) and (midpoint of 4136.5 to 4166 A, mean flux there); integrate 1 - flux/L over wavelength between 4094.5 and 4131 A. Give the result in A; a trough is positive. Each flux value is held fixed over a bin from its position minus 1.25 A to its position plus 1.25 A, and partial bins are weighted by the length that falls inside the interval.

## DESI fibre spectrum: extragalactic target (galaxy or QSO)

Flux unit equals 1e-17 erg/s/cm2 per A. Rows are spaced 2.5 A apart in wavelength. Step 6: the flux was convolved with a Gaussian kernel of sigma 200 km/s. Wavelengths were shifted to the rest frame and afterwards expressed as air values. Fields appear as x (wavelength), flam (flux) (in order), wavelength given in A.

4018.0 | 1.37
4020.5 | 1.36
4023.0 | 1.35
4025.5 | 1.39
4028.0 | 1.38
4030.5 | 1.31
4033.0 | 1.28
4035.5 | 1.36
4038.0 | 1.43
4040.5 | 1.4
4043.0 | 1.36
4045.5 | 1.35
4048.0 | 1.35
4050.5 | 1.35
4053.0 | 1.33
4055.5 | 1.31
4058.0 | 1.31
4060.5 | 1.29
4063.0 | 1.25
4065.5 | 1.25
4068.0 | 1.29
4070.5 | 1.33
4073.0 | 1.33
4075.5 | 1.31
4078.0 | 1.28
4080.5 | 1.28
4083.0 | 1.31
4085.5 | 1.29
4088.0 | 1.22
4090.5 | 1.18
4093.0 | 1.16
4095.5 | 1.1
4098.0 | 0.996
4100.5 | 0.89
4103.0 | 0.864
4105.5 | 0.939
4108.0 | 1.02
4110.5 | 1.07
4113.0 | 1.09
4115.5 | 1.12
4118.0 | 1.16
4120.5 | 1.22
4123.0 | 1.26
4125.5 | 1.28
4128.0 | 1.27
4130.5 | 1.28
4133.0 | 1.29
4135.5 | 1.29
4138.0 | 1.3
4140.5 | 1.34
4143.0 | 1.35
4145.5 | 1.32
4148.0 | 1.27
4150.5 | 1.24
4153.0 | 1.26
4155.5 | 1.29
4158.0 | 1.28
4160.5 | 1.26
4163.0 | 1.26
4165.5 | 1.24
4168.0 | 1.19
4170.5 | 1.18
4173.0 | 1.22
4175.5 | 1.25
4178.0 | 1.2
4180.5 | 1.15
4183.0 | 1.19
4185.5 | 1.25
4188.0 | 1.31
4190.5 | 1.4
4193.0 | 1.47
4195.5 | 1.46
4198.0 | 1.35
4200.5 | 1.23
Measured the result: 5.47 A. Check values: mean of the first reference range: 1.31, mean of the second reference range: 1.29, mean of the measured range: 1.1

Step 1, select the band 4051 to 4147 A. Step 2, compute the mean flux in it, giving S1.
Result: 1.22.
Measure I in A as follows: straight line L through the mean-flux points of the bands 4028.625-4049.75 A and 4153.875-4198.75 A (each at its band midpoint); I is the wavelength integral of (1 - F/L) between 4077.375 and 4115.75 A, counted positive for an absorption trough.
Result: 6.2 A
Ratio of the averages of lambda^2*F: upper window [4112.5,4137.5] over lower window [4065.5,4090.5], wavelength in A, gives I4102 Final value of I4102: 0.98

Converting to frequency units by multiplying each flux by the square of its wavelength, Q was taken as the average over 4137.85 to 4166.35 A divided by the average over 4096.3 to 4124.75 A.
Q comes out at 1.23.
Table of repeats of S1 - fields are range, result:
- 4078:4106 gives 1.12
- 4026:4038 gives 1.35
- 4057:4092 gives 1.28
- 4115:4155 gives 1.27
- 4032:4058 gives 1.35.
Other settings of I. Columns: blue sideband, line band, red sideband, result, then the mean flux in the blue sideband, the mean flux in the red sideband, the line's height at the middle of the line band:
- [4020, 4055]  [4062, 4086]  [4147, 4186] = 0.5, 1.36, 1.23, 1.32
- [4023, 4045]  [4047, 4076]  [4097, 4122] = -1.5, 1.36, 1.04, 1.24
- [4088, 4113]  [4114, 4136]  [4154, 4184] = -2.6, 1.04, 1.23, 1.11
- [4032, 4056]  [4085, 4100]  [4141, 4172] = 2.0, 1.35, 1.26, 1.31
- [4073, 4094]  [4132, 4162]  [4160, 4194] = -0.8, 1.26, 1.25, 1.26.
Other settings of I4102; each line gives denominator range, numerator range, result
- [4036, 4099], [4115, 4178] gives 1.02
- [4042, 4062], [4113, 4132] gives 0.95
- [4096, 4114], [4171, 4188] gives 1.28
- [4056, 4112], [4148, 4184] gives 1.09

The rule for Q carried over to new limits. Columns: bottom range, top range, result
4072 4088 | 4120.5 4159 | 1.02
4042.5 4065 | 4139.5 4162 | 1.03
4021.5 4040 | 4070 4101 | 0.91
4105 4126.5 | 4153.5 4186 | 1.11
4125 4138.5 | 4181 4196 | 1.07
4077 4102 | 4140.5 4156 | 1.14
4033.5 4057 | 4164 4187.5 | 0.95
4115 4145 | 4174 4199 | 1.05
